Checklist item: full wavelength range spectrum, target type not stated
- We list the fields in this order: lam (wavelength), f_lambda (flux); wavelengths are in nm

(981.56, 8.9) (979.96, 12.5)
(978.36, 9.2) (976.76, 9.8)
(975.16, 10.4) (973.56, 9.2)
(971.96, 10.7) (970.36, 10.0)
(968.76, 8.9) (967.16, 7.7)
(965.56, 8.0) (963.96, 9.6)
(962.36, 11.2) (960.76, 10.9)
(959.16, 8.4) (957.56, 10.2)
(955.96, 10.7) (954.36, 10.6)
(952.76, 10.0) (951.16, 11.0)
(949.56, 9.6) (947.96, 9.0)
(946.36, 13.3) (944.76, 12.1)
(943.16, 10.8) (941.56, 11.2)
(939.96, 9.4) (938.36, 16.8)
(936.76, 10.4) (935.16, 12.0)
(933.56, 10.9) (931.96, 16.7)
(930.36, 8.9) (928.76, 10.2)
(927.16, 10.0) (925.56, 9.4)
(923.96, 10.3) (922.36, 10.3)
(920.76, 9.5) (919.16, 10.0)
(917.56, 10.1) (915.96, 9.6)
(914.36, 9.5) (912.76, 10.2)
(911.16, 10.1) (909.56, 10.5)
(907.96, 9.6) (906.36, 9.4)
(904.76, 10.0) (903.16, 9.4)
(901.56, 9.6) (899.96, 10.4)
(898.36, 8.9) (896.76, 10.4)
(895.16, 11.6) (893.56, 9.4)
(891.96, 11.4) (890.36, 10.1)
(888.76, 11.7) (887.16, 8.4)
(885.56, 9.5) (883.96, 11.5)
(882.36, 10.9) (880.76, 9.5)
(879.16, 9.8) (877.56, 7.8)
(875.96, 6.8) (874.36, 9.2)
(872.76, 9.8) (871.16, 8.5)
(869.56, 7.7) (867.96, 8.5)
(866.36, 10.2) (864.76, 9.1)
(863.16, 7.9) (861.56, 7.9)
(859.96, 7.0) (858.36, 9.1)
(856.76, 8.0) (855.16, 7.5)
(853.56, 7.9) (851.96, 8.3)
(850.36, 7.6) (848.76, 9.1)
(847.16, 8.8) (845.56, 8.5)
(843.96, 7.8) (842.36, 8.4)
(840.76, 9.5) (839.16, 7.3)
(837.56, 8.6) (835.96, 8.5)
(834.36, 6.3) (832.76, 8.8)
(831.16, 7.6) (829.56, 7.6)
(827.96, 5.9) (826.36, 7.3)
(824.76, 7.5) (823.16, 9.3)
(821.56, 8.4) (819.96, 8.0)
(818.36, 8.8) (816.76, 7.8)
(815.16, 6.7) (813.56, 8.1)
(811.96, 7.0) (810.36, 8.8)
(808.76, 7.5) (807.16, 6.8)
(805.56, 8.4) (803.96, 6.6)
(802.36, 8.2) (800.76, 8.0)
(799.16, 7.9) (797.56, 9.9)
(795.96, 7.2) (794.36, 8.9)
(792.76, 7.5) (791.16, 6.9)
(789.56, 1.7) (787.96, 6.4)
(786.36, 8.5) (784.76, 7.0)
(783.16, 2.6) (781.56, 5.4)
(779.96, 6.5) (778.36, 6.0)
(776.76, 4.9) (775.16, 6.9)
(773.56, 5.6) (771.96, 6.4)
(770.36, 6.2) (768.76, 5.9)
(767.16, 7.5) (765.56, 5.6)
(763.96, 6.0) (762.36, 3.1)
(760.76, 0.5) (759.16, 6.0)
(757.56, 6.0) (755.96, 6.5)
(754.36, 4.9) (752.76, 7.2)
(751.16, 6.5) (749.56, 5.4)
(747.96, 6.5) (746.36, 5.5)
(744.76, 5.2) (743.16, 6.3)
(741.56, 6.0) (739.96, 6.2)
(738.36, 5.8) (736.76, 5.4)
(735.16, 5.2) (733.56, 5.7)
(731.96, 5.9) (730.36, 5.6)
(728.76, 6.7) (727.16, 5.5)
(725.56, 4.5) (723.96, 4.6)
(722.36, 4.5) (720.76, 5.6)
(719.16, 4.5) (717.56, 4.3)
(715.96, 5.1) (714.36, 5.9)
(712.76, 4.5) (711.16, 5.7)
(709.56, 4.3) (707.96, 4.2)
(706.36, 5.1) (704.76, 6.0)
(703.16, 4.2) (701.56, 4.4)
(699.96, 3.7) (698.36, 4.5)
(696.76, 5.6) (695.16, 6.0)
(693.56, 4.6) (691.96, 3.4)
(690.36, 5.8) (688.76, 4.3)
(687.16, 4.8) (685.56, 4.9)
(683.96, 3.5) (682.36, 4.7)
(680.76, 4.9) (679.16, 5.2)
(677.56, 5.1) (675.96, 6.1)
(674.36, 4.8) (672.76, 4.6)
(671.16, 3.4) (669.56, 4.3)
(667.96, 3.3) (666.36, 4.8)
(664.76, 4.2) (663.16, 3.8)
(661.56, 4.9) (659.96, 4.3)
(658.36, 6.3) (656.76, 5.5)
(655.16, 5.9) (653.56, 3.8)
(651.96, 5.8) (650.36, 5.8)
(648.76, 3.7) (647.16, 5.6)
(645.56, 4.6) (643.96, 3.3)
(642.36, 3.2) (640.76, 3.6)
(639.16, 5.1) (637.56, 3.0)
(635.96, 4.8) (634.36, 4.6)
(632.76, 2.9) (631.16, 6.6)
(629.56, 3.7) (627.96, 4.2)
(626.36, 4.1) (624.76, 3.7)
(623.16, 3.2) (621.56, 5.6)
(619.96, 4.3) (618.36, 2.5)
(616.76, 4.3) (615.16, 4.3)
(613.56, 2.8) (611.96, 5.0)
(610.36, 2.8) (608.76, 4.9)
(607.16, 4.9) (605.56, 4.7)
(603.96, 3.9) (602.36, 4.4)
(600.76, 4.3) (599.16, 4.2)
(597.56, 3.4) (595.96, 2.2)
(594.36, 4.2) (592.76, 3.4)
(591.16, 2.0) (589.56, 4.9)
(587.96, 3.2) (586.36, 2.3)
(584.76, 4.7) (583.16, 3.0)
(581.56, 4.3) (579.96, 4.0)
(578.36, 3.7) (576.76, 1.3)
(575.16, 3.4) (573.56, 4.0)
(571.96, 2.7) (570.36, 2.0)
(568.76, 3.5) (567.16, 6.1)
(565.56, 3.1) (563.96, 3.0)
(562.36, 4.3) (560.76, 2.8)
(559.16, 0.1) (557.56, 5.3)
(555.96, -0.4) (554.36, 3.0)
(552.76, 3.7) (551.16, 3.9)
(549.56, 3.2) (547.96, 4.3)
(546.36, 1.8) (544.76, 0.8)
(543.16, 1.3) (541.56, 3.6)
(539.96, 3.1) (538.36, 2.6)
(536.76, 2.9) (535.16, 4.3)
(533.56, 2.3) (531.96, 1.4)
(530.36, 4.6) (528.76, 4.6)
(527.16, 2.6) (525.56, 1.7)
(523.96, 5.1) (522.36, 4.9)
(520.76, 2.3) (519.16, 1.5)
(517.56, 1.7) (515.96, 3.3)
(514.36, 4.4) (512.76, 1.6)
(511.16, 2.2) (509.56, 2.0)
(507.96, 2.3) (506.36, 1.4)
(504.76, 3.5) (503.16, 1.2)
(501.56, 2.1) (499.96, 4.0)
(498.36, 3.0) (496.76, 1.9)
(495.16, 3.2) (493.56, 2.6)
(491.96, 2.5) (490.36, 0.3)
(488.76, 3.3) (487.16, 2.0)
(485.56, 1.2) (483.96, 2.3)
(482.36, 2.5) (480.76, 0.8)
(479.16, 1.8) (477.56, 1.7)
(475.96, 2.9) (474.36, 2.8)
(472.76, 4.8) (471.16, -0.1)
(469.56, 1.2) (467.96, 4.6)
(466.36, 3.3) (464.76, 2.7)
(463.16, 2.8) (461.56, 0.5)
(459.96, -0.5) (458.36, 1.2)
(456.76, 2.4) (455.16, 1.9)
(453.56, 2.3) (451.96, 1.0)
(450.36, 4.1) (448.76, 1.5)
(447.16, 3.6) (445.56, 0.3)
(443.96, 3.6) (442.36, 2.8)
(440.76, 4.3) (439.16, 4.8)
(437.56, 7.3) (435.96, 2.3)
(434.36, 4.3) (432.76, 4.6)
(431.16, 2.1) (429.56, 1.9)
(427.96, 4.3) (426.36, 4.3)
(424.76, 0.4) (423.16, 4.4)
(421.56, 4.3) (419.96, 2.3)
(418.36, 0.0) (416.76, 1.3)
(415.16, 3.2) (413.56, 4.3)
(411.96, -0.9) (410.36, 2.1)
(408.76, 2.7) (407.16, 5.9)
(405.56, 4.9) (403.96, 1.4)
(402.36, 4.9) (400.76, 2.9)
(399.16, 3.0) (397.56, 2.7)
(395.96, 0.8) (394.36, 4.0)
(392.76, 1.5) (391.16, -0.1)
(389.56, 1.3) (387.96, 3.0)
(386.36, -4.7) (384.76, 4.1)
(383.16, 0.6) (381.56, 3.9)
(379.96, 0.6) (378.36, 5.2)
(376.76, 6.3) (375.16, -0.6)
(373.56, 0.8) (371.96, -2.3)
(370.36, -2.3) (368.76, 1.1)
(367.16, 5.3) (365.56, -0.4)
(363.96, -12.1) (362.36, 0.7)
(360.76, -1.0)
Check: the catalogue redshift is 0.99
